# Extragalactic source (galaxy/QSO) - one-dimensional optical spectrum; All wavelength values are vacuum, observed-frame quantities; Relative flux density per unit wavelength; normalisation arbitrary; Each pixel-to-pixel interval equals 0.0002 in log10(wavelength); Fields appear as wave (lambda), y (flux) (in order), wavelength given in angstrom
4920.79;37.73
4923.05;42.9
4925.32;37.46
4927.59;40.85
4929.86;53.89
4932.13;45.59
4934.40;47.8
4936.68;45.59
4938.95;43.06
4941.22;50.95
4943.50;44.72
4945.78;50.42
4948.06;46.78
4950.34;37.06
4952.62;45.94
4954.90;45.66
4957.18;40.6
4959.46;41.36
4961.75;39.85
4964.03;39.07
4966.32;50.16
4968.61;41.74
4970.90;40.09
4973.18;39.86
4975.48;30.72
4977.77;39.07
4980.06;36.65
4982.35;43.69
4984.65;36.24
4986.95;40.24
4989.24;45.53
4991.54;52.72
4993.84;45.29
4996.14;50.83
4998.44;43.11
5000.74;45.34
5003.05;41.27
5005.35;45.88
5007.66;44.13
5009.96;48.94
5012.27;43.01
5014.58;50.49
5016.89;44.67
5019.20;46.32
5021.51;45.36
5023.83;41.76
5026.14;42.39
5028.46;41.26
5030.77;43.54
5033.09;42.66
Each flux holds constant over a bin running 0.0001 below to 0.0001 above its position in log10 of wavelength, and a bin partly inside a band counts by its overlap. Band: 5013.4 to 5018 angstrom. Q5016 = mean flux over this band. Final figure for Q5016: 47.6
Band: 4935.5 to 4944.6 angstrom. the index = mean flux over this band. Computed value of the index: 46.1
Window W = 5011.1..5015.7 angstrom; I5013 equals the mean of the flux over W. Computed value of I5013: 46.7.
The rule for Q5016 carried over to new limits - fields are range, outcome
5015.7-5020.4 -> 45.6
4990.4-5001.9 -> 47.4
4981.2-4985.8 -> 39.9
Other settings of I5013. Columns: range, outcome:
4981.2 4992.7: 43.7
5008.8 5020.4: 46.7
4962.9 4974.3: 42.2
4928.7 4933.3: 49.7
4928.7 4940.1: 47.2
